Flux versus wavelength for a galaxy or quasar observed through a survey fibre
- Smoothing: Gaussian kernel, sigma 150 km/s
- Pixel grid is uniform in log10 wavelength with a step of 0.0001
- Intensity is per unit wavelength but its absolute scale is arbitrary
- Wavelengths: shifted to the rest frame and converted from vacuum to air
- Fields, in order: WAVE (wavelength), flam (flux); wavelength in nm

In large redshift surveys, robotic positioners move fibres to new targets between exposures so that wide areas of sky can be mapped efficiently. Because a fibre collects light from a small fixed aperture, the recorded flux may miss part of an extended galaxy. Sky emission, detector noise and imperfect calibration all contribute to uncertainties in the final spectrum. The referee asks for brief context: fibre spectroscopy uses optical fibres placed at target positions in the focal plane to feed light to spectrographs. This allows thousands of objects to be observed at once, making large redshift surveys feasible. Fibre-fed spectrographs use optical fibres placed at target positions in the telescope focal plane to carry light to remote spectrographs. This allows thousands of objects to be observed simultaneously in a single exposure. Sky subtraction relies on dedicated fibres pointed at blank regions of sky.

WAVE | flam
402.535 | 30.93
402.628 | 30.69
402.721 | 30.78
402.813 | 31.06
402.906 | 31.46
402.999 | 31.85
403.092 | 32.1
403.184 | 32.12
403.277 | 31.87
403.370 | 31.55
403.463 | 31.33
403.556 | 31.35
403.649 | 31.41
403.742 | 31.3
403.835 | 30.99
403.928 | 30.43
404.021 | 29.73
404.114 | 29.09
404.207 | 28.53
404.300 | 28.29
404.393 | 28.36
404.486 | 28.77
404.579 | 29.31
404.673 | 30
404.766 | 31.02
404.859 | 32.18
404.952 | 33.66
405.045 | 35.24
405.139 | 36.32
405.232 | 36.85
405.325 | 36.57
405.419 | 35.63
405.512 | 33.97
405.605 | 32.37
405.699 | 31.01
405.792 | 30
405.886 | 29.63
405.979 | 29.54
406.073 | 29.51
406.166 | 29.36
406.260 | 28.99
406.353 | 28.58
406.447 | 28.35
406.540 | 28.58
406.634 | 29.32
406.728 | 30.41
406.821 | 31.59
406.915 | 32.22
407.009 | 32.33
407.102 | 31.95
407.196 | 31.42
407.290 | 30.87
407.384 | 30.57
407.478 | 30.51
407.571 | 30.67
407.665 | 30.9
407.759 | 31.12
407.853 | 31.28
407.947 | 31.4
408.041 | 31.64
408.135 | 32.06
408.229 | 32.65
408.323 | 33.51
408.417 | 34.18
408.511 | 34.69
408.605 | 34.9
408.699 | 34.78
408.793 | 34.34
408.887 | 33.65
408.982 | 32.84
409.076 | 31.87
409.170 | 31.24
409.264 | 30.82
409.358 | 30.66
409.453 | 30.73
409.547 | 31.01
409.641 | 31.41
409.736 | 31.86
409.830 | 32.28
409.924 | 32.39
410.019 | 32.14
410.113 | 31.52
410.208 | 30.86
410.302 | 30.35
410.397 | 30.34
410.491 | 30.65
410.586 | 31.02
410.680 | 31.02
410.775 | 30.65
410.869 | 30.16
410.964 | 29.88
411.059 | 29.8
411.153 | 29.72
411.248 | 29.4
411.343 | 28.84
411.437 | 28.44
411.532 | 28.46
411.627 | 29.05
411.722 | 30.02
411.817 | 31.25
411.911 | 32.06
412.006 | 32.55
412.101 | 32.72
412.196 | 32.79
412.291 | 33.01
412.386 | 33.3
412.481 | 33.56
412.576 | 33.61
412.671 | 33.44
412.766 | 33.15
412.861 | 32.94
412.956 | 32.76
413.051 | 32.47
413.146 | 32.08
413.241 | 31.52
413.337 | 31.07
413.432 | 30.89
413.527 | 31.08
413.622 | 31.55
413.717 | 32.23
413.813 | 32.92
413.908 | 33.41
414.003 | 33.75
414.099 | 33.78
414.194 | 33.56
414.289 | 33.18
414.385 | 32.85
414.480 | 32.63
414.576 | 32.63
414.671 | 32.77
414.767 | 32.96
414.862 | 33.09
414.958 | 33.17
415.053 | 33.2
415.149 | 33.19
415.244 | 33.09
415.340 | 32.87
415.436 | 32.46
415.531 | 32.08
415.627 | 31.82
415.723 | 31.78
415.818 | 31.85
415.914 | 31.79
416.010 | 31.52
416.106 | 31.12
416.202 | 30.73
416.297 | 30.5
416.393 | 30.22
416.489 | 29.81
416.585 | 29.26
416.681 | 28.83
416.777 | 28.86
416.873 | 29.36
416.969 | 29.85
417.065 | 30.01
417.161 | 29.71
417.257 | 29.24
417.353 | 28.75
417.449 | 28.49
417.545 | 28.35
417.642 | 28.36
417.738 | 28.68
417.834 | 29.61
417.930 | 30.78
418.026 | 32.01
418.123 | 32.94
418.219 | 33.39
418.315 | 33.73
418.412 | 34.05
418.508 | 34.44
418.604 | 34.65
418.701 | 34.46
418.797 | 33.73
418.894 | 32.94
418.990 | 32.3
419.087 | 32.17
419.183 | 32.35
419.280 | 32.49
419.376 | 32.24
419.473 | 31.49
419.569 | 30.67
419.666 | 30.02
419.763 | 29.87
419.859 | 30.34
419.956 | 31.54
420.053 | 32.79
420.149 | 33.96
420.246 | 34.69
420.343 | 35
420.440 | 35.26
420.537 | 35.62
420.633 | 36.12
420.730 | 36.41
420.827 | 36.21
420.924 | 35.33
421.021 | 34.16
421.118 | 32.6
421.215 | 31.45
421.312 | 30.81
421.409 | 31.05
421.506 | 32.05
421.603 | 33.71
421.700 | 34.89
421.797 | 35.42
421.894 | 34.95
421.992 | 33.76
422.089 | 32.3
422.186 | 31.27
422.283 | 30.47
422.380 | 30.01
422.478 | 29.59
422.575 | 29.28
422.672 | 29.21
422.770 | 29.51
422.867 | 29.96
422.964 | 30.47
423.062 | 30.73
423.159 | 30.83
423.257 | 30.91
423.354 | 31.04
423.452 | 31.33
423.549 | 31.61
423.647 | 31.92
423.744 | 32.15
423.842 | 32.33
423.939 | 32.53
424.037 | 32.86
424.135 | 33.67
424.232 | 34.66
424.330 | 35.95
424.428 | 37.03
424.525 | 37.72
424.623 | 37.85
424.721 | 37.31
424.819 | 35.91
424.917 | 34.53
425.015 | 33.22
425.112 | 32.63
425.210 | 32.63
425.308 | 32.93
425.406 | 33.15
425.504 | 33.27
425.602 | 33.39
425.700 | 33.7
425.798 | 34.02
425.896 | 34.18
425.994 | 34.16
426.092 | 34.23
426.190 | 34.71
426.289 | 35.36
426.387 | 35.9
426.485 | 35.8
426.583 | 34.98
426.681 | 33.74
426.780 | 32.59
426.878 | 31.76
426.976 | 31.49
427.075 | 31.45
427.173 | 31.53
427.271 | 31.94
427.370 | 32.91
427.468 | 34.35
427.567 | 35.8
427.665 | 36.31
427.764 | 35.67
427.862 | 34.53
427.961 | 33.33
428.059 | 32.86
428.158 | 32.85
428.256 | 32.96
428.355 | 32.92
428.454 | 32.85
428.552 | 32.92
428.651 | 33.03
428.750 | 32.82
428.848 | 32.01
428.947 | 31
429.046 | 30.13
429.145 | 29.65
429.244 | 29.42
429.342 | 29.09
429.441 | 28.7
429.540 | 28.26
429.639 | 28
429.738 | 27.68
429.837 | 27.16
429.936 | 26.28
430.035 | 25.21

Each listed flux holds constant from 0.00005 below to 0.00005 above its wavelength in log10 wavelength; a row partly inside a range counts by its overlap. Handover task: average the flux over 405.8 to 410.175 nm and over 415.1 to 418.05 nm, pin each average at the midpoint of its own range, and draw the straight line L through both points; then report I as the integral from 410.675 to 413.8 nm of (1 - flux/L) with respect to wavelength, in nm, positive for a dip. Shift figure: -0.05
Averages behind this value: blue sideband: 31.4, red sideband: 30.5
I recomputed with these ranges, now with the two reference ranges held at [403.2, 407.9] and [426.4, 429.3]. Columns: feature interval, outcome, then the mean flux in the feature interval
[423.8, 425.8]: -0.10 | 34.4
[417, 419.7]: 0.05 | 31.5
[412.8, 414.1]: -0.02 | 32.3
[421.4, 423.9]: 0.07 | 31.6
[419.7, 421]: -0.07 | 34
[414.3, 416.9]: 0.02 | 31.7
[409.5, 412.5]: 0.05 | 31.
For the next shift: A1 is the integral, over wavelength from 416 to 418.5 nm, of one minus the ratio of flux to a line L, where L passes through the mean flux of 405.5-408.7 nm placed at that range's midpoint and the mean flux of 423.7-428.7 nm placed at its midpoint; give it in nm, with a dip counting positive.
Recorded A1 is 0.18 nm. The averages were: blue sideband 31.2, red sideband 33.9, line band 30.4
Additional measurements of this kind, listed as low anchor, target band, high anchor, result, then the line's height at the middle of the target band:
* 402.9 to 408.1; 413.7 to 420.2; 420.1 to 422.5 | 0.23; 32.9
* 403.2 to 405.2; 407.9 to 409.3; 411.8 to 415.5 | -0.05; 31.8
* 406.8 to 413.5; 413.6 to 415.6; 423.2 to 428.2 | -0.04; 32.3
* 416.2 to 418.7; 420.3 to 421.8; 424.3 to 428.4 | -0.10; 32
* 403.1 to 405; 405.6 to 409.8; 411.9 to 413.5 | 0.01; 31.4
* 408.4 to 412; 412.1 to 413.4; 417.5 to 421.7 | -0.04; 31.7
